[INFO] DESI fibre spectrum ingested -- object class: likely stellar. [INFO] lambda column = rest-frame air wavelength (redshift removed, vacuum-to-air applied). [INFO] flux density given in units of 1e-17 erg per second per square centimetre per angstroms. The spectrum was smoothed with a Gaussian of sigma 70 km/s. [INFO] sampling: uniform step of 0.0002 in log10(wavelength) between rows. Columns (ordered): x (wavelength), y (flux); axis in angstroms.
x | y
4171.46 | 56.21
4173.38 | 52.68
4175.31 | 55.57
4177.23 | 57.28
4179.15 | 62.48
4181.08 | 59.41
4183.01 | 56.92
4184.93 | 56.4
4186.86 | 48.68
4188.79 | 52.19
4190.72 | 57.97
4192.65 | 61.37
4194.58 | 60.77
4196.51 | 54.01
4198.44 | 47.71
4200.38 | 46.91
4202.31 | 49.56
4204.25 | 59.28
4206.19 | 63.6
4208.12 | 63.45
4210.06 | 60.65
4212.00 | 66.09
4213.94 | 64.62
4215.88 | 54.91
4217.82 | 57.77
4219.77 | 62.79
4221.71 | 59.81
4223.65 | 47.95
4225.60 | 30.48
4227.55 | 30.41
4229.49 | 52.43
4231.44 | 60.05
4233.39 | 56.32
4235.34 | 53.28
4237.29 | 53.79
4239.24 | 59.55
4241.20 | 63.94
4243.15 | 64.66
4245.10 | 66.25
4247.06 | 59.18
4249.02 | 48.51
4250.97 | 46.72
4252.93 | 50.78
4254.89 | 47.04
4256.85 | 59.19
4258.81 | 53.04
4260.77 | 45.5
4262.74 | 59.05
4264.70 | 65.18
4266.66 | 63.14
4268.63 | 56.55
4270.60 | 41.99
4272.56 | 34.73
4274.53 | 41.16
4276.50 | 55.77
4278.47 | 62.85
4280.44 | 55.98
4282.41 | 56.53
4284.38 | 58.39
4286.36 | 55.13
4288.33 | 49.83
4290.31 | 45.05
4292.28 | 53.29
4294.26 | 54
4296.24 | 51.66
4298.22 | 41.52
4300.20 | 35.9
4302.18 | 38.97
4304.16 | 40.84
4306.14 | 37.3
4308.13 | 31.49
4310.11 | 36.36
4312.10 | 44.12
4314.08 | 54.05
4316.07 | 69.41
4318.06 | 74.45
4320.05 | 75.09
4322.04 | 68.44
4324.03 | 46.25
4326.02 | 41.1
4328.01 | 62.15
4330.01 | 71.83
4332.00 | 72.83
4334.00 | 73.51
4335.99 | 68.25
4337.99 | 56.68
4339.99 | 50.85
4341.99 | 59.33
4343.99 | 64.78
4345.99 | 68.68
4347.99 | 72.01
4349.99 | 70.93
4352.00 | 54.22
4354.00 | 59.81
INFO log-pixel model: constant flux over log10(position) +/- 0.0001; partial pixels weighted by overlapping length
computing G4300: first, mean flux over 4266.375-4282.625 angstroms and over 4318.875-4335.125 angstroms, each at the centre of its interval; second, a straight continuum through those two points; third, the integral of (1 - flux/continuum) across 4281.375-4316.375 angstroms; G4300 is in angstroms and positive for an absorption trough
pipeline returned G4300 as 6.13 angstroms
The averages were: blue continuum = 51.4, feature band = 47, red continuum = 64.1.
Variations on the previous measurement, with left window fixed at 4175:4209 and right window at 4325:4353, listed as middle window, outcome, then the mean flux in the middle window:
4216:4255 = 3.10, 53.8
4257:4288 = 3.32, 53.7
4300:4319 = 4.70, 46.7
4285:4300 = 2.84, 49.5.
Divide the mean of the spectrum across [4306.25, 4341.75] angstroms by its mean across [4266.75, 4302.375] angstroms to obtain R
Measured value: 1.16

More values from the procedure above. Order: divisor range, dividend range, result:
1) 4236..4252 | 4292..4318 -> 0.80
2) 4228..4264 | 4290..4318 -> 0.84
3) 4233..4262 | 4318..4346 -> 1.14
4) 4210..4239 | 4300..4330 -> 0.95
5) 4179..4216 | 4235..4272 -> 0.97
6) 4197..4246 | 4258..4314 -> 0.87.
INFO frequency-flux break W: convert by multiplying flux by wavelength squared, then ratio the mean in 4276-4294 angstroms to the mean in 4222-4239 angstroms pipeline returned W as 1.14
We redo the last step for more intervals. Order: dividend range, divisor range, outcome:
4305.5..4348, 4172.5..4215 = 1.10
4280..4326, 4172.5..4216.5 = 0.94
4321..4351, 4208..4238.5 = 1.22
